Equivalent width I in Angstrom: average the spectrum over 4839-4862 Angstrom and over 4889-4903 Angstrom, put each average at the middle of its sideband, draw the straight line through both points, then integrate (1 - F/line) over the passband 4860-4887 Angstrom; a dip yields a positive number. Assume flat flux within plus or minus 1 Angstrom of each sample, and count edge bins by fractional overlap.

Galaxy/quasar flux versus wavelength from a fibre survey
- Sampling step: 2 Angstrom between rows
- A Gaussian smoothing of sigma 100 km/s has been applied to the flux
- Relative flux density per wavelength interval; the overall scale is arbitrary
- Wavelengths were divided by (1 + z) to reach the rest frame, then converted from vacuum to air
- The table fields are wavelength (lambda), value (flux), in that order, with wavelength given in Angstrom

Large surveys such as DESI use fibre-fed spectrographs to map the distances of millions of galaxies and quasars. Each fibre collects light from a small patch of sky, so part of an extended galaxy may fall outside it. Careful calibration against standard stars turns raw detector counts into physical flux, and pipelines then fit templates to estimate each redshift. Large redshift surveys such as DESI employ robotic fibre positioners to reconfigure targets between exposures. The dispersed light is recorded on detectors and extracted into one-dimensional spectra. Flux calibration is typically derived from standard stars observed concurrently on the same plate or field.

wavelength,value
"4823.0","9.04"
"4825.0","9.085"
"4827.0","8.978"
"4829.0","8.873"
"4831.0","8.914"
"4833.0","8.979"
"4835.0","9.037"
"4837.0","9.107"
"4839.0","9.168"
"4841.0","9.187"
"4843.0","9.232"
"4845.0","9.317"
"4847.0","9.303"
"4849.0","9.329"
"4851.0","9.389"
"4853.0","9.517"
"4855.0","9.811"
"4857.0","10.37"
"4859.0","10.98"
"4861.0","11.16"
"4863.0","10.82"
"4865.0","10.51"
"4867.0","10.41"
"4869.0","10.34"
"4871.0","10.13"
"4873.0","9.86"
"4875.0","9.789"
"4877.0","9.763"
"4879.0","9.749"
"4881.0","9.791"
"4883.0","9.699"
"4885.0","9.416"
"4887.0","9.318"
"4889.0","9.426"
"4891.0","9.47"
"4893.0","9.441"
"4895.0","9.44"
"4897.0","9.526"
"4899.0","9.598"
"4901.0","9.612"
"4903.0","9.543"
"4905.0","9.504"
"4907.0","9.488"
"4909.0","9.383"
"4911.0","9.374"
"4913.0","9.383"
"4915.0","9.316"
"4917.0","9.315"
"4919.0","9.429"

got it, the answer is -1.3 Angstrom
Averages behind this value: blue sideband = 9.75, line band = 10.1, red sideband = 9.51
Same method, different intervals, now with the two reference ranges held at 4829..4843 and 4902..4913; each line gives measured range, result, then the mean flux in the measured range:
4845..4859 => -0.8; 9.7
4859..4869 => -1.6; 10.7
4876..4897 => -0.5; 9.55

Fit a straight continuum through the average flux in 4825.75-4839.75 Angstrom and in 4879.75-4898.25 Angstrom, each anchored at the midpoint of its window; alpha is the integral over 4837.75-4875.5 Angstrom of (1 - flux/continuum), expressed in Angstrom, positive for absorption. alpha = -2.9 Angstrom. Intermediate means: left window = 9.01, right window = 9.51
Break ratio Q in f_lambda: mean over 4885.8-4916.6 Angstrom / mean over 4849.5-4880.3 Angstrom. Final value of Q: 0.93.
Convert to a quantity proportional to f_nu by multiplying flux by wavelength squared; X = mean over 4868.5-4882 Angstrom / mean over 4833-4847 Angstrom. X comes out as 1.10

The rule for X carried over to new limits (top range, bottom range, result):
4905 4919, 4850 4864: 0.93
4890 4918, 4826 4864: 1.01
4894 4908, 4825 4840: 1.09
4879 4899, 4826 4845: 1.07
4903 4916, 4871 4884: 0.97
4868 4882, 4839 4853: 1.08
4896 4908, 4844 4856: 1.03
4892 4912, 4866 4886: 0.97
